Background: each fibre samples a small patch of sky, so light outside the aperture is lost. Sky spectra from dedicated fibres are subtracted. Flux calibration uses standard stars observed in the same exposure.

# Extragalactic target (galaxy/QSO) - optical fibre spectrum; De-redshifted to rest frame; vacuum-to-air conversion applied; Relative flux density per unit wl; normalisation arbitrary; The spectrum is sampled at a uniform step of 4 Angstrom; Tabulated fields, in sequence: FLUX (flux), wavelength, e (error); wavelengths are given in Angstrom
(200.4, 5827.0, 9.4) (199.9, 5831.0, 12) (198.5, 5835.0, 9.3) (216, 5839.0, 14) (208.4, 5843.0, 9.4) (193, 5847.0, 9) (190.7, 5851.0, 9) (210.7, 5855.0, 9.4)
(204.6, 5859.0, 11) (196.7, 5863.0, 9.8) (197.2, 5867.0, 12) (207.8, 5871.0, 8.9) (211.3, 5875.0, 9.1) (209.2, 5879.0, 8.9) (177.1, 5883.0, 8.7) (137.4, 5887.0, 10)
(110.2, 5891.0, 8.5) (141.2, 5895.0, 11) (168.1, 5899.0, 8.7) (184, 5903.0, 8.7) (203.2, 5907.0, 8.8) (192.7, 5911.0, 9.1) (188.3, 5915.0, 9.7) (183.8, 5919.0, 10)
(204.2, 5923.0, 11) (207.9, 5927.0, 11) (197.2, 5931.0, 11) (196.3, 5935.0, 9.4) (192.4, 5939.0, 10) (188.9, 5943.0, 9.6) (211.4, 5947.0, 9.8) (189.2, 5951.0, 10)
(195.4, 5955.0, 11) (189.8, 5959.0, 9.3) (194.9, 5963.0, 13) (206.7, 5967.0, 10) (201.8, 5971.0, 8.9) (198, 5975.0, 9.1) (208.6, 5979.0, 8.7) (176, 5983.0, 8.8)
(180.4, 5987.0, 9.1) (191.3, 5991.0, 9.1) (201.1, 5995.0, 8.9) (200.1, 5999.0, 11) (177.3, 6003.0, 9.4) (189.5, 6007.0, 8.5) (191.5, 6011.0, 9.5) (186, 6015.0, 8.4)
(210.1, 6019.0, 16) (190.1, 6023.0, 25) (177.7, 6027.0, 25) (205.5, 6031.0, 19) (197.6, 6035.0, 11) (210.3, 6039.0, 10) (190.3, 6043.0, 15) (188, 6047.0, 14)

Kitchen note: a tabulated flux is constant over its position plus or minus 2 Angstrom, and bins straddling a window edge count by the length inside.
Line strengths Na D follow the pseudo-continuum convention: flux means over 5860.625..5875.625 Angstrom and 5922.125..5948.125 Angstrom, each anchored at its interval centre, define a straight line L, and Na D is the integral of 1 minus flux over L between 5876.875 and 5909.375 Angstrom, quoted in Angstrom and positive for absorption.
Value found 5.6 Angstrom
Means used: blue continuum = 203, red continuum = 199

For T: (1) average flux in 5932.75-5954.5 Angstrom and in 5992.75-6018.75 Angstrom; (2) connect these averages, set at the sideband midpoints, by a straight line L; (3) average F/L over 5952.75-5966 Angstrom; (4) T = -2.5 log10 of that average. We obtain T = 0.00 mag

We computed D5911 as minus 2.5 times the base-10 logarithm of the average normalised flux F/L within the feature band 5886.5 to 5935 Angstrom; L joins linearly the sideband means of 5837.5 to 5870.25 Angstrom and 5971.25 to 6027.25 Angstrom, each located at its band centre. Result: 0.11 mag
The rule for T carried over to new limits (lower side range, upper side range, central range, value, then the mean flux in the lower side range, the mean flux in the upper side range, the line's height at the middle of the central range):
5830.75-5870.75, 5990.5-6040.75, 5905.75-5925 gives 0.03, 202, 194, 199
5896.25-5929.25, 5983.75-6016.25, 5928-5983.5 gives -0.04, 190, 189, 190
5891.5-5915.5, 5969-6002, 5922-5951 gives -0.09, 175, 194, 183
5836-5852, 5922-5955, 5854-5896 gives 0.11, 203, 198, 201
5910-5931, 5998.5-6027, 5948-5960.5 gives 0.00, 196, 191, 194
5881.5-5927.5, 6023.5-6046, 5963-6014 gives -0.03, 174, 196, 188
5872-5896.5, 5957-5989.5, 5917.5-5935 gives -0.11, 167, 194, 180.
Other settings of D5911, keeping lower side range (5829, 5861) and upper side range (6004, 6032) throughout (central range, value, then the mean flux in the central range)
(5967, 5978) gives -0.039 mag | 202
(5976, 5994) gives 0.021 mag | 190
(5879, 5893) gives 0.305 mag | 151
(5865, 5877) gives -0.023 mag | 205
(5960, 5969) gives -0.024 mag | 200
